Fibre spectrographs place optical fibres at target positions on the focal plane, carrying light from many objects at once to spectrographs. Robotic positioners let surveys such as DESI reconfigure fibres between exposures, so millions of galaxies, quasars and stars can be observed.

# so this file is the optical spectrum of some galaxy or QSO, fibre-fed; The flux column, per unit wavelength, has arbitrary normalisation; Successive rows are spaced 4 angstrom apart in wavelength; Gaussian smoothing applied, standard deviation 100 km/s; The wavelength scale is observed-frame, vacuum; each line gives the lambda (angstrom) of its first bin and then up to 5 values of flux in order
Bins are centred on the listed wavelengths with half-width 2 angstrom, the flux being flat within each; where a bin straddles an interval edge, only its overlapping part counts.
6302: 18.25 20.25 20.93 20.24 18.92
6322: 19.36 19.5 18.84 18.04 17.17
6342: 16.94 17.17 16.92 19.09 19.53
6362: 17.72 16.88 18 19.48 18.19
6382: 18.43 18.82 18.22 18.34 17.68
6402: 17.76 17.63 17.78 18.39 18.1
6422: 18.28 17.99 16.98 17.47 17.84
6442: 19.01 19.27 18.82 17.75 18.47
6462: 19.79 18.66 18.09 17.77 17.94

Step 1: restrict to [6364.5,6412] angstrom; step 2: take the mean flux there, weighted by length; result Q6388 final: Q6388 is 18.1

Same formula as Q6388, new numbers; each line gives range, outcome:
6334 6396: 18.1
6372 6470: 18.3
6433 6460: 18.4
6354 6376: 18.4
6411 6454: 18.2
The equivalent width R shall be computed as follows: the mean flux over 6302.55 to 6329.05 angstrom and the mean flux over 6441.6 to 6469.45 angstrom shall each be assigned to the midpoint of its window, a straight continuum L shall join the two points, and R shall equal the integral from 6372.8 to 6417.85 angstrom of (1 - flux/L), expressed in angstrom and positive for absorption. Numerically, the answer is 2.3 angstrom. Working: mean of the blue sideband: 19.7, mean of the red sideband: 18.8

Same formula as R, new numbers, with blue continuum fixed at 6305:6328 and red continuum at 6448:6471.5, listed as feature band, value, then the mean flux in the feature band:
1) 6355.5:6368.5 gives 0.9 angstrom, 18.1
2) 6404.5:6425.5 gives 1.1 angstrom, 18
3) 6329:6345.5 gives 1.7 angstrom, 17.6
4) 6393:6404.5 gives 0.8 angstrom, 17.9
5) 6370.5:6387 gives 0.6 angstrom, 18.7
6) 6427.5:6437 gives 0.8 angstrom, 17.3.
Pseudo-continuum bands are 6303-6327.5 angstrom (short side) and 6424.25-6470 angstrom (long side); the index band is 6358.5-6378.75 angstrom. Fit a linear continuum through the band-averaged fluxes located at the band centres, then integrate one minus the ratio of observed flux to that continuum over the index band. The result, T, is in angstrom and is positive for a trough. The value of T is 1.1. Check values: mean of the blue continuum 19.8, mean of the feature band 18.2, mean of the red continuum 18.4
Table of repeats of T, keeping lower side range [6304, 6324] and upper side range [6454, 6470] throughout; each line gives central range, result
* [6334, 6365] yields 2.94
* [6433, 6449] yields 0.34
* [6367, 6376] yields 0.43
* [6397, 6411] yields 1.08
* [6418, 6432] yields 0.90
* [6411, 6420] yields 0.43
